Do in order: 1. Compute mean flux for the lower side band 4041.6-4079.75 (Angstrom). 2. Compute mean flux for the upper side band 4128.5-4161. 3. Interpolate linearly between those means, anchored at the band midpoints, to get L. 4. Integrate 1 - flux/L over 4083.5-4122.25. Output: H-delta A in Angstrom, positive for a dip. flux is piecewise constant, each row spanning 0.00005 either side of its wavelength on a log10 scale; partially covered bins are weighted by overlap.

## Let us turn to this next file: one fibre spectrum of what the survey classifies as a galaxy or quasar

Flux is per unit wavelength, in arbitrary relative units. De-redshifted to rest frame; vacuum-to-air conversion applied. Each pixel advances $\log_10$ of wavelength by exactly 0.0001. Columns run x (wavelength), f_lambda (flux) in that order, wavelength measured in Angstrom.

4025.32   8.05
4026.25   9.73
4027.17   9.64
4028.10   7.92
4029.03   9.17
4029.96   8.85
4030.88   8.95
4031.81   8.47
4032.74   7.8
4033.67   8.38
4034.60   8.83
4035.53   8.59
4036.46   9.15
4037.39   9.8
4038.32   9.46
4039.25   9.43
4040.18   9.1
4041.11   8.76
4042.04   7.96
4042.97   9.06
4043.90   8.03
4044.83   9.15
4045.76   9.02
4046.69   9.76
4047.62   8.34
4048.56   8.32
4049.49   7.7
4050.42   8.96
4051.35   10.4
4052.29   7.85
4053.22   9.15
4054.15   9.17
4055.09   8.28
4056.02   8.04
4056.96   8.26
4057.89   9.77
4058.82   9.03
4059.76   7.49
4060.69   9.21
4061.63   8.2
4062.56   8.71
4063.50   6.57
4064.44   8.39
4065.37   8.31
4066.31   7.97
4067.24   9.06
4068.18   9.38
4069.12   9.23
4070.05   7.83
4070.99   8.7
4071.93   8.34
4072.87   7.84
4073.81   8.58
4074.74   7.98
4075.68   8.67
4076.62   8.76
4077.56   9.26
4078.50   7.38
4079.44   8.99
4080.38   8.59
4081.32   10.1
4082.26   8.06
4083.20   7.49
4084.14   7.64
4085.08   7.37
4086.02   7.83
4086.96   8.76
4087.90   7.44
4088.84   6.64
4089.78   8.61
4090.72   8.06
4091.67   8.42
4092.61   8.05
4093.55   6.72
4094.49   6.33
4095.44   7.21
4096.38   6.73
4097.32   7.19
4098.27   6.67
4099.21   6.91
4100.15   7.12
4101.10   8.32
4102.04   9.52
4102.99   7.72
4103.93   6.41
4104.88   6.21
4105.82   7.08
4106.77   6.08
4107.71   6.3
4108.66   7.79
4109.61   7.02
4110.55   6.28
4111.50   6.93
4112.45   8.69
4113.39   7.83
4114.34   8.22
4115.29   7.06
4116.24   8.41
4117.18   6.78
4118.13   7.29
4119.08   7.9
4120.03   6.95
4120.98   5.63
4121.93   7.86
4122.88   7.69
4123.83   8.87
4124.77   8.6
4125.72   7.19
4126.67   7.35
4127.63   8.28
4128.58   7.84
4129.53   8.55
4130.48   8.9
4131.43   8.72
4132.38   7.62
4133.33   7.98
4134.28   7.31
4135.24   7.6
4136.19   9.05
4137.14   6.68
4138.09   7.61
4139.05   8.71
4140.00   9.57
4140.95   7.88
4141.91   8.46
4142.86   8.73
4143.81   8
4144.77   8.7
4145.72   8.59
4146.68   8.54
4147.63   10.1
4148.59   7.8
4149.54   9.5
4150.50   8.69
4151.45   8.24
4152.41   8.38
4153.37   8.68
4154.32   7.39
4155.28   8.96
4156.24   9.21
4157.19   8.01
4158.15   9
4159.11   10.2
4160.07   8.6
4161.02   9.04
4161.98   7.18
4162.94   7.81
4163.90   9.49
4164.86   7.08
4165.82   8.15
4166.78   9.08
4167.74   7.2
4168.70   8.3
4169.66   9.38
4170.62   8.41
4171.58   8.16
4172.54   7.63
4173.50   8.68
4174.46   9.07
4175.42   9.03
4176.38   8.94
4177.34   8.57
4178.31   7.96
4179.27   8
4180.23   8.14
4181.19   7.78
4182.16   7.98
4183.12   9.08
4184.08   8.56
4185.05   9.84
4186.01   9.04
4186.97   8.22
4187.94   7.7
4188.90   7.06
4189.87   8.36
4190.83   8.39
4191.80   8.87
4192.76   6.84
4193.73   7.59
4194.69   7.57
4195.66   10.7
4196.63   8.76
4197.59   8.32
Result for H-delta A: 5.3 Angstrom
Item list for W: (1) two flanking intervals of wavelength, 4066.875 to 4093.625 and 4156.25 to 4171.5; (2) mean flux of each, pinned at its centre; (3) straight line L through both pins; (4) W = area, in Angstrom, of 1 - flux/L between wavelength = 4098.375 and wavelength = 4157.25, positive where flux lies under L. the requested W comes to 3.5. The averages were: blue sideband 8.29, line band 7.9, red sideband 8.48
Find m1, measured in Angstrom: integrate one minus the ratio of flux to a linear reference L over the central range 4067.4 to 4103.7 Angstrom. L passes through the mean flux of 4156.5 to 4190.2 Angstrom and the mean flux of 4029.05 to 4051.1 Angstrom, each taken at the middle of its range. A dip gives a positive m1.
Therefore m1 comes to 2.79 Angstrom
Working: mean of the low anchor 8.8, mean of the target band 8.01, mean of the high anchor 8.43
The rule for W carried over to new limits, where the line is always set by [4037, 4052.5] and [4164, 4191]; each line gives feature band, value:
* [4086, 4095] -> 1.07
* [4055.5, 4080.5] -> 0.98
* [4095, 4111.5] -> 3.01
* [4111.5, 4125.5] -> 1.53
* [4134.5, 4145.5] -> 0.34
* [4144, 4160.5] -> -0.51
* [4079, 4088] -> 0.50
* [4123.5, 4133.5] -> 0.46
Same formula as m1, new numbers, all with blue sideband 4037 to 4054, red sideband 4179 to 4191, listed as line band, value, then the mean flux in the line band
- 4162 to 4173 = 0.3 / 8.2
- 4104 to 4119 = 2.5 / 7.19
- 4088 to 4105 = 2.5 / 7.4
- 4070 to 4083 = 0.4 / 8.5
